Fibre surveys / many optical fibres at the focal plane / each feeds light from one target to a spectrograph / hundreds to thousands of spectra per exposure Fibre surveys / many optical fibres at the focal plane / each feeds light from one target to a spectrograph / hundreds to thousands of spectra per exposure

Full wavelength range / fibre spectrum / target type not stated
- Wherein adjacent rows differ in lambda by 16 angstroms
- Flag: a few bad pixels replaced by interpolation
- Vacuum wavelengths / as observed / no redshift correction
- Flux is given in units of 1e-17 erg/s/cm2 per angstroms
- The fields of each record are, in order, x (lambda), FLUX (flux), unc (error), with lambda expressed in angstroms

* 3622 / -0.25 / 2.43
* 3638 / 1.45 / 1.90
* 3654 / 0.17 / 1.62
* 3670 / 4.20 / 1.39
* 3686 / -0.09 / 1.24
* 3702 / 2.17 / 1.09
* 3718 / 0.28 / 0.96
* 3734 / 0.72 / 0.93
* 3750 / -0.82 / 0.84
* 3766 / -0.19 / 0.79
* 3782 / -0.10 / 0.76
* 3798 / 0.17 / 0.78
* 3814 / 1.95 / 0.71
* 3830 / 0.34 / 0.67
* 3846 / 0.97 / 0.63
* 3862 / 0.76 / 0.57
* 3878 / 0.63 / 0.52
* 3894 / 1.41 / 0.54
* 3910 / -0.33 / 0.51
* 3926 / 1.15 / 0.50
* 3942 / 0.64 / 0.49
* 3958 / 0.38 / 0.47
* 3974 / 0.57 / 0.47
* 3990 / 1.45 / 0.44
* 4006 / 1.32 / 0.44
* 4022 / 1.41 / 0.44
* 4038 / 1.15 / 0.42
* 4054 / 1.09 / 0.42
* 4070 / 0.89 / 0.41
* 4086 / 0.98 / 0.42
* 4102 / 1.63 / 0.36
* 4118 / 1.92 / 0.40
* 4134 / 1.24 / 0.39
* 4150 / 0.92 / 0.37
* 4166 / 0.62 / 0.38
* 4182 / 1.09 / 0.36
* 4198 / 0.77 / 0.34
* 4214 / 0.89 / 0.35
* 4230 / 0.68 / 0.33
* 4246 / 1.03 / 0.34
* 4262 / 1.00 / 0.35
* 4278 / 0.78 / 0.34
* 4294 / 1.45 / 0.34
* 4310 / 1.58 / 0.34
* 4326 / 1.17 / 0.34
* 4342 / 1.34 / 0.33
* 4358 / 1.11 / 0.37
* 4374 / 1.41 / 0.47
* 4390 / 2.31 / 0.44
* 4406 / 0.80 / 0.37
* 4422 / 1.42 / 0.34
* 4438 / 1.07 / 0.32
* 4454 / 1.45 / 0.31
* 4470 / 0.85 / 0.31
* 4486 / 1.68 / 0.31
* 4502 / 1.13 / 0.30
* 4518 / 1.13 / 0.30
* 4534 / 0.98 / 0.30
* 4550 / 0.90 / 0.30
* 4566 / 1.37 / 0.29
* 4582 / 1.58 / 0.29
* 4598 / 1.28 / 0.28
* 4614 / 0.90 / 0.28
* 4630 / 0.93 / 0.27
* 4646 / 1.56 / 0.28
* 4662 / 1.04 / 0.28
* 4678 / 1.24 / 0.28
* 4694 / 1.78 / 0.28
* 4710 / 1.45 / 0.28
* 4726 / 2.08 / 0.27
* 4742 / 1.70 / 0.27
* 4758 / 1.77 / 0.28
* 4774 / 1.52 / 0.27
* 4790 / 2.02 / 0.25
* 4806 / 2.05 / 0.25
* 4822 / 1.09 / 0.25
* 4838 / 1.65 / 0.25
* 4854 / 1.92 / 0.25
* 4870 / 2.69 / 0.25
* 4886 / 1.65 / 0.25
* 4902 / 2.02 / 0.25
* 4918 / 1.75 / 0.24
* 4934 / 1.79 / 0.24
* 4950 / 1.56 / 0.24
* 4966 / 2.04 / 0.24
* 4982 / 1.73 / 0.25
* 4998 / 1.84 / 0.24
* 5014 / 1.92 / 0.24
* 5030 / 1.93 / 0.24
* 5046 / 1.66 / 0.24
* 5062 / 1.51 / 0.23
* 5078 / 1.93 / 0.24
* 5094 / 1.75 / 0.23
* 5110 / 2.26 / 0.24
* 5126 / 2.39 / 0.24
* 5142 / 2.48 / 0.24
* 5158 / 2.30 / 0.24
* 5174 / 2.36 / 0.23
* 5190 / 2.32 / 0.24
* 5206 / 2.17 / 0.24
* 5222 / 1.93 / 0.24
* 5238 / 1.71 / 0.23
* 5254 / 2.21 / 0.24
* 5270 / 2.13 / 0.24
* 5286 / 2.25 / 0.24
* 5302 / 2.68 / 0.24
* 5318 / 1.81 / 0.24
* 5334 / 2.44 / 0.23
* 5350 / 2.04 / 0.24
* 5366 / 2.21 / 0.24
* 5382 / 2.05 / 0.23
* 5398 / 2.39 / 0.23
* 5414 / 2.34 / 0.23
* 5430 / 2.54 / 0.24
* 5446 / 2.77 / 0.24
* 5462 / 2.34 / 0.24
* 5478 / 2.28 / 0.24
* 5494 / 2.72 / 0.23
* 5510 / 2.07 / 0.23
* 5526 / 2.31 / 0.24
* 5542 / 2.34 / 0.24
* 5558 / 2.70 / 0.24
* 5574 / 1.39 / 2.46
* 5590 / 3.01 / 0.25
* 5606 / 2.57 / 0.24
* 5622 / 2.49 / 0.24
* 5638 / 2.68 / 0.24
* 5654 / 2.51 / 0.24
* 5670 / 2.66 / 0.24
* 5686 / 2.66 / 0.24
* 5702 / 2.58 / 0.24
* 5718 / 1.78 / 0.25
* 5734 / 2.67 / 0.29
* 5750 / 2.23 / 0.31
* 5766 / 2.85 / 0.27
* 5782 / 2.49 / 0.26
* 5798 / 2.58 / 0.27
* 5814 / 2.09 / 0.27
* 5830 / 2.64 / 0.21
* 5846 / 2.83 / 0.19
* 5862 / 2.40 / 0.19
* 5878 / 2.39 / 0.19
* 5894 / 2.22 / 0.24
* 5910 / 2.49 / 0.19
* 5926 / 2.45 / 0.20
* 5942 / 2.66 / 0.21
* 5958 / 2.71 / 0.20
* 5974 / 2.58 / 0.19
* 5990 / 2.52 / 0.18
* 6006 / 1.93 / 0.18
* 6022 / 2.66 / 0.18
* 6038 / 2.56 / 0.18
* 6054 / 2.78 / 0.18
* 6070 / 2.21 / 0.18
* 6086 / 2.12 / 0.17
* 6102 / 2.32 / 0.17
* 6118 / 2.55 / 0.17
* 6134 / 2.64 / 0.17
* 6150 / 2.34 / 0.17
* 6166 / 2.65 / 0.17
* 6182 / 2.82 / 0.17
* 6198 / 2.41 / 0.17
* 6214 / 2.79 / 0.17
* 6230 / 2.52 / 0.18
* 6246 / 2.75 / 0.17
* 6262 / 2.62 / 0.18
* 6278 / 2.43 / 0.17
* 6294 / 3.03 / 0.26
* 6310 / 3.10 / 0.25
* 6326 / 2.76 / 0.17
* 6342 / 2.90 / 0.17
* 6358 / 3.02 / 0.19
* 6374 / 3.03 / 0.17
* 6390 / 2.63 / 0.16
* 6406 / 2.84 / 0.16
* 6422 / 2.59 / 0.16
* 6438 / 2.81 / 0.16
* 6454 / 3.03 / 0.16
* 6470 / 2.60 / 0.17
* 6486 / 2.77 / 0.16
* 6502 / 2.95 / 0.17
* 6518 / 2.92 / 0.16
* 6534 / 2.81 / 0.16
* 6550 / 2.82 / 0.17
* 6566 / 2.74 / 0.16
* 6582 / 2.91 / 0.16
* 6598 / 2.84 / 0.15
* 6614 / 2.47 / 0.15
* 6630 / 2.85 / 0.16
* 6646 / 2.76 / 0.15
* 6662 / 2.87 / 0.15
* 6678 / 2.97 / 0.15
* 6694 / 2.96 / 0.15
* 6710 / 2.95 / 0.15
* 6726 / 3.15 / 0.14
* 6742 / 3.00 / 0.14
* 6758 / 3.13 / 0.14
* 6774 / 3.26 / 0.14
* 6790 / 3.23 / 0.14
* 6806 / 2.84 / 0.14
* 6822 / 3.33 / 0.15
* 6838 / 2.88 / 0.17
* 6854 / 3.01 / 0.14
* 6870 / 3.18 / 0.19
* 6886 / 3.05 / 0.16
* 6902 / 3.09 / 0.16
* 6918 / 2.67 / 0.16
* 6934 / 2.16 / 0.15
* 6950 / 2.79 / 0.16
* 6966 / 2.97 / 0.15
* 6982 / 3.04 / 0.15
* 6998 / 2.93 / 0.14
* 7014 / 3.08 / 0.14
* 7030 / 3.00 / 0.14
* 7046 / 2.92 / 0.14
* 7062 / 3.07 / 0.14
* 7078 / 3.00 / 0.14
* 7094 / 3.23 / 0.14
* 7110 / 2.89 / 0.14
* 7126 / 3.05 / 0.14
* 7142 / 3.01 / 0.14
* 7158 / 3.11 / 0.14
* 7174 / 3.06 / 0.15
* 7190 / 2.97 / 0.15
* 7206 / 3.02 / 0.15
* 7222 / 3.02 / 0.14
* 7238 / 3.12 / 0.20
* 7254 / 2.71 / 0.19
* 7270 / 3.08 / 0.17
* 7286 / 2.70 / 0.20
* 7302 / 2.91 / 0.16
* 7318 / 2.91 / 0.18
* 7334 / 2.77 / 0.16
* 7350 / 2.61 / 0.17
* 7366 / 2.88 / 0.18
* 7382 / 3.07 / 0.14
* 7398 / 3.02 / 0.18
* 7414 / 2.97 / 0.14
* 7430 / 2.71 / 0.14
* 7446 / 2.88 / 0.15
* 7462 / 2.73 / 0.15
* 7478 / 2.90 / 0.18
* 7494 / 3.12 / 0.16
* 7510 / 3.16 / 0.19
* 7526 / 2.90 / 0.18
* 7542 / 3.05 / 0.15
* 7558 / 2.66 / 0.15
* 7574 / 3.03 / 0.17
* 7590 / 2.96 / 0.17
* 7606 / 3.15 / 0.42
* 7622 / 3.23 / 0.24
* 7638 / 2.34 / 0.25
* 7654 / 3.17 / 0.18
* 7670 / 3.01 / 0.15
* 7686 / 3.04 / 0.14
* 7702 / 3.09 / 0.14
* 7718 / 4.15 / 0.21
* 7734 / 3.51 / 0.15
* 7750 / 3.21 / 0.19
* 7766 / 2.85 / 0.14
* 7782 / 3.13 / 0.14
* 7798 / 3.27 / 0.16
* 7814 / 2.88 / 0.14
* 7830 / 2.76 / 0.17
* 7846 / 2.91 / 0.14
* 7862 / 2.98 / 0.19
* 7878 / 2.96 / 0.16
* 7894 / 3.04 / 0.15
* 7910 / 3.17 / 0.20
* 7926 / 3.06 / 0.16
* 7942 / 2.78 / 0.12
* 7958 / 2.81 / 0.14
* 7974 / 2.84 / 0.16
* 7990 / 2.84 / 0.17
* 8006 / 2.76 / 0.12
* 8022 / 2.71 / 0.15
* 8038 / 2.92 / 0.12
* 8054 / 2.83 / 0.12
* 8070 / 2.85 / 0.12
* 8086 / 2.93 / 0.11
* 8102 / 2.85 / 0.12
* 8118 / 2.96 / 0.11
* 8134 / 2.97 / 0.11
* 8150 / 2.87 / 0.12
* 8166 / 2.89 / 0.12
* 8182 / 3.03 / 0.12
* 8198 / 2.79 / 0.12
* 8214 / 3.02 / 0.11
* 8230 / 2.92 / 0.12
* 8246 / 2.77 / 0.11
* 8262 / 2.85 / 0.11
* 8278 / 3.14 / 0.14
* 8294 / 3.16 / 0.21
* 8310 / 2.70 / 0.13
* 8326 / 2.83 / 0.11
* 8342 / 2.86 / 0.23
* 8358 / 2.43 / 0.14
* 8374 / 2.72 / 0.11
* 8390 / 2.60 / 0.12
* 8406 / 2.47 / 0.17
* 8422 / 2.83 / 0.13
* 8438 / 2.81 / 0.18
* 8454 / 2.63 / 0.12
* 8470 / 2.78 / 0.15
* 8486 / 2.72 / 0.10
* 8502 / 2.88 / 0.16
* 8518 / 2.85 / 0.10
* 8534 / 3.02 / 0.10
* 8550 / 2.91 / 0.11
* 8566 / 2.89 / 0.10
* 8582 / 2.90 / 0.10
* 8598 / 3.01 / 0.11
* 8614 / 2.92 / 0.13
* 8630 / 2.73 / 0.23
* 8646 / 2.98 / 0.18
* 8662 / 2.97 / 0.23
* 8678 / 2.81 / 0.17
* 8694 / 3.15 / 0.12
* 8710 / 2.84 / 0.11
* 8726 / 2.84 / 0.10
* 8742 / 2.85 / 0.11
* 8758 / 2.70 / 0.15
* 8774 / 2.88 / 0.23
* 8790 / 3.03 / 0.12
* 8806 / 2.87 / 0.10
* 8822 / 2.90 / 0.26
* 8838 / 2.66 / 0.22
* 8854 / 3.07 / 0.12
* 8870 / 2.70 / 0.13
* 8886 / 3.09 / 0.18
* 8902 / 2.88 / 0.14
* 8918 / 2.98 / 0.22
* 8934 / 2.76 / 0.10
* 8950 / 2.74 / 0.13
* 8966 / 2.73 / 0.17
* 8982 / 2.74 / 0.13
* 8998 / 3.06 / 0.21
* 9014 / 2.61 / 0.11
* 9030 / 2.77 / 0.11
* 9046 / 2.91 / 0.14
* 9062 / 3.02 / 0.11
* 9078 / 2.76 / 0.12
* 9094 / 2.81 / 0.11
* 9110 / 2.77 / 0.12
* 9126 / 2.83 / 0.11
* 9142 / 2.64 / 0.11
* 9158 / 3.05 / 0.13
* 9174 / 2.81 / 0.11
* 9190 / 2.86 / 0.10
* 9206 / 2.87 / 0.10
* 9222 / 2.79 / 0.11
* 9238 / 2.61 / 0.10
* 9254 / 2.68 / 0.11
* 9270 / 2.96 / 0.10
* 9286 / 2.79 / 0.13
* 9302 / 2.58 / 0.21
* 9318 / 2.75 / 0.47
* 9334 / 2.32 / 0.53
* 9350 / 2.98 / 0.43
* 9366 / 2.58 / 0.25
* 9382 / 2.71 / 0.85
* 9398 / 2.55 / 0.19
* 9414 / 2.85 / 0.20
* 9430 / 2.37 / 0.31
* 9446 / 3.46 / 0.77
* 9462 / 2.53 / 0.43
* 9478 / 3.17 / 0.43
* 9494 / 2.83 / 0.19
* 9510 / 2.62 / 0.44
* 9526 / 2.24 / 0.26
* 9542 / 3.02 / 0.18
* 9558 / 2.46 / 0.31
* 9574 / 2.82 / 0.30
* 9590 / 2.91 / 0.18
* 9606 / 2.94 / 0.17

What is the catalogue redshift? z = 0.18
